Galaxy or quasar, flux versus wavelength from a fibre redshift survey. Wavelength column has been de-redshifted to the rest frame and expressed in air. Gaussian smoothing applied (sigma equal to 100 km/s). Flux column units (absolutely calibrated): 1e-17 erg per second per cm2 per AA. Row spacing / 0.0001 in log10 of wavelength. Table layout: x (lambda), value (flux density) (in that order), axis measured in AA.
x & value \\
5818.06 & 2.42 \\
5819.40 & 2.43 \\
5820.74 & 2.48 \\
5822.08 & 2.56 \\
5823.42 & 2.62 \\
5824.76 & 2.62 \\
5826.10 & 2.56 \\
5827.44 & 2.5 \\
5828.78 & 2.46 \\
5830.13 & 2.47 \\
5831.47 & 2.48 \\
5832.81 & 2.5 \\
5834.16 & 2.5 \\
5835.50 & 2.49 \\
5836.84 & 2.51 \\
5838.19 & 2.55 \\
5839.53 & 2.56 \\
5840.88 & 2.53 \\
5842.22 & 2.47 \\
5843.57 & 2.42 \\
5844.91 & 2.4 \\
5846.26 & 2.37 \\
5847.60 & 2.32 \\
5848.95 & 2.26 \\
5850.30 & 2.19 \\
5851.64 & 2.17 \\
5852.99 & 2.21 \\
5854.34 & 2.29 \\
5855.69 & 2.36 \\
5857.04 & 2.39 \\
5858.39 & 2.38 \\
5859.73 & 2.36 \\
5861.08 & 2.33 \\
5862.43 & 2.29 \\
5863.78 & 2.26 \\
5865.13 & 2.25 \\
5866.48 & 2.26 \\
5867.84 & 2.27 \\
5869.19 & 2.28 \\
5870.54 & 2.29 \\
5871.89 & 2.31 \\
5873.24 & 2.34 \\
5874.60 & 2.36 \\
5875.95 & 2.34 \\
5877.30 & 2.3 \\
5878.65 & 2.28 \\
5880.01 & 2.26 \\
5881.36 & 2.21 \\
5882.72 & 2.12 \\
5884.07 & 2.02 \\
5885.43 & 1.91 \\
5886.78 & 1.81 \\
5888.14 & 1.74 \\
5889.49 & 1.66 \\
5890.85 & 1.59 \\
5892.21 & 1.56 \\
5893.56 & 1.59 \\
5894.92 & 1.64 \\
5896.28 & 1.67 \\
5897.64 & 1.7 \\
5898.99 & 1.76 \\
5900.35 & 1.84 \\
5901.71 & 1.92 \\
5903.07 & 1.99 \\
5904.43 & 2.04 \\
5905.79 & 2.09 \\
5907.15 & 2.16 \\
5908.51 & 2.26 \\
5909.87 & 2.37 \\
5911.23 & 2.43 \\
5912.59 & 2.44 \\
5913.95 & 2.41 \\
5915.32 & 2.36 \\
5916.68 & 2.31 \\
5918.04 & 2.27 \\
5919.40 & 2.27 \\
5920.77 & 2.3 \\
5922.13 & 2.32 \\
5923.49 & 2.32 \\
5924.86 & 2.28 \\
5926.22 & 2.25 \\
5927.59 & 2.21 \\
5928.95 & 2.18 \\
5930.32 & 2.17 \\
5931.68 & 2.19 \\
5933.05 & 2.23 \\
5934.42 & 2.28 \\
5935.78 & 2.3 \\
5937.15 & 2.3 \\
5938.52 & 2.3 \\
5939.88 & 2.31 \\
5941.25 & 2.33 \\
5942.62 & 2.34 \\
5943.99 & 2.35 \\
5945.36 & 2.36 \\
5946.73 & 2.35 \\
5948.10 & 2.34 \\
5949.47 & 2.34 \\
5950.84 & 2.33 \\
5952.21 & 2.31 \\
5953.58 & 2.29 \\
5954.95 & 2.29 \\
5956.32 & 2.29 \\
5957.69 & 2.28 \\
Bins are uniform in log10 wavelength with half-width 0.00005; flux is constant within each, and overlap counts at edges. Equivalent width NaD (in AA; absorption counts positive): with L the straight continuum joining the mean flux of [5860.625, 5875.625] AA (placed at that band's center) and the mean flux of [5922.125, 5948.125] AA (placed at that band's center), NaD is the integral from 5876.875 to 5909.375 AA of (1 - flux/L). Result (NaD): 5.2 AA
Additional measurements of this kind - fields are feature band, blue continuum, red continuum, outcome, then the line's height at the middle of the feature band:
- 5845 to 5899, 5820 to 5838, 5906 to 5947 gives 6.67 AA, 2.42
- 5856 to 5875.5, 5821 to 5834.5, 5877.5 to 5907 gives -1.49 AA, 2.15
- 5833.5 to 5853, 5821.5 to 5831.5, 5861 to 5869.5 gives 0.17 AA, 2.42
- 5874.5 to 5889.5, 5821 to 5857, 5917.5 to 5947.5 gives 1.74 AA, 2.37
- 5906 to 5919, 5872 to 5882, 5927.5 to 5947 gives -0.20 AA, 2.29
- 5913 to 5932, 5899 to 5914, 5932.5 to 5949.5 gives -0.45 AA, 2.23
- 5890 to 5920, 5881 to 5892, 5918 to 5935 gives 0.29 AA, 2.04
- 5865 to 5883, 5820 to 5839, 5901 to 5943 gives 0.85 AA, 2.39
